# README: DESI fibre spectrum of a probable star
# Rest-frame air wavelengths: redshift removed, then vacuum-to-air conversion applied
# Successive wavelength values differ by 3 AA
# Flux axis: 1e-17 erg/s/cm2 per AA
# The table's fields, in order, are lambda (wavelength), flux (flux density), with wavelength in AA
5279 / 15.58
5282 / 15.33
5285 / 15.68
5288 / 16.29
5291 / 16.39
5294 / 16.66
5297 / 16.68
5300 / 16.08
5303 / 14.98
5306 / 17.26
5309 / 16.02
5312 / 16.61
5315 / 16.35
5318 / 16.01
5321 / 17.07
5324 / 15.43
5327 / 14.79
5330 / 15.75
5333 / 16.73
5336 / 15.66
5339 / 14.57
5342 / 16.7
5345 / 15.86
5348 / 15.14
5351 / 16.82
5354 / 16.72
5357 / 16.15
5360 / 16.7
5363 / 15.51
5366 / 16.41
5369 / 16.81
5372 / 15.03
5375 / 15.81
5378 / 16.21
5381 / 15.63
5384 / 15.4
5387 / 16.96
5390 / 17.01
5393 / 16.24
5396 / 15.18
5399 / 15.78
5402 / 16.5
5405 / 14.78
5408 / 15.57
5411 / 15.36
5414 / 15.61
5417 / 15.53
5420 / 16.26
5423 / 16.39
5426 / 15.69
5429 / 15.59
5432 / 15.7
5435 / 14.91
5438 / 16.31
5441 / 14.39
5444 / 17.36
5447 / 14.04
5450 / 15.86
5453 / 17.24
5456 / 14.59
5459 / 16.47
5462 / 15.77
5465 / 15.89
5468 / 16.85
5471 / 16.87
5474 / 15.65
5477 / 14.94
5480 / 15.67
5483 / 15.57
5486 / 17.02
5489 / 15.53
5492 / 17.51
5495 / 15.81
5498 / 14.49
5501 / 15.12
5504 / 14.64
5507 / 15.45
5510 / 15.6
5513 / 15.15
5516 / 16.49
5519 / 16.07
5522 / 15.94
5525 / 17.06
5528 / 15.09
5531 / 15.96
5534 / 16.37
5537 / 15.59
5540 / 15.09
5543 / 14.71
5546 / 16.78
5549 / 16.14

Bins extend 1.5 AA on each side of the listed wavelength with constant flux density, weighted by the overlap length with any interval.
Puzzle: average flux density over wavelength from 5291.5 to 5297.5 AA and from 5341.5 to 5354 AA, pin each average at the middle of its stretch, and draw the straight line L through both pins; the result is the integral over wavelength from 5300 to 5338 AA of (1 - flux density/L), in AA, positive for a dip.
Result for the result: 0.9 AA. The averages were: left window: 16.6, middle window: 16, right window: 16.2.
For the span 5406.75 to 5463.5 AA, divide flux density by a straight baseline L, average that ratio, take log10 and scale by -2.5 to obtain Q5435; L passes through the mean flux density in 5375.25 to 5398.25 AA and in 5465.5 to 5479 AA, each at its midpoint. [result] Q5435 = 0.02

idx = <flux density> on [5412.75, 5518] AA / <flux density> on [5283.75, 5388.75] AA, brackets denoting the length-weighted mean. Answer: 1.0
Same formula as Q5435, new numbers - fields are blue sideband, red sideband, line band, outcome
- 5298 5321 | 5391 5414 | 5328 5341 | 0.03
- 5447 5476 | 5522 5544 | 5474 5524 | 0.01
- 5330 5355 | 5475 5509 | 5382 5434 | 0.00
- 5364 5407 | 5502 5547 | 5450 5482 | -0.01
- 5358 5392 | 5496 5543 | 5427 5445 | 0.02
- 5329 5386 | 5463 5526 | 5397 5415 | 0.02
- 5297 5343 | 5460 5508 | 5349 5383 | -0.01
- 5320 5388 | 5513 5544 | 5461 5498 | -0.01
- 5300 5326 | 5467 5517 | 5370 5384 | 0.02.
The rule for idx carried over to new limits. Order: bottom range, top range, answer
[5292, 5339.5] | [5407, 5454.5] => 0.98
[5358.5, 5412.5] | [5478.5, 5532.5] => 0.99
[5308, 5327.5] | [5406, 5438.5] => 0.97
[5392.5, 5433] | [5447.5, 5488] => 1.02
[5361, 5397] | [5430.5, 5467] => 0.98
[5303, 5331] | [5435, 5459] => 0.97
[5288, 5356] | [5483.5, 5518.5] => 0.98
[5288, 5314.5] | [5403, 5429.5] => 0.96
